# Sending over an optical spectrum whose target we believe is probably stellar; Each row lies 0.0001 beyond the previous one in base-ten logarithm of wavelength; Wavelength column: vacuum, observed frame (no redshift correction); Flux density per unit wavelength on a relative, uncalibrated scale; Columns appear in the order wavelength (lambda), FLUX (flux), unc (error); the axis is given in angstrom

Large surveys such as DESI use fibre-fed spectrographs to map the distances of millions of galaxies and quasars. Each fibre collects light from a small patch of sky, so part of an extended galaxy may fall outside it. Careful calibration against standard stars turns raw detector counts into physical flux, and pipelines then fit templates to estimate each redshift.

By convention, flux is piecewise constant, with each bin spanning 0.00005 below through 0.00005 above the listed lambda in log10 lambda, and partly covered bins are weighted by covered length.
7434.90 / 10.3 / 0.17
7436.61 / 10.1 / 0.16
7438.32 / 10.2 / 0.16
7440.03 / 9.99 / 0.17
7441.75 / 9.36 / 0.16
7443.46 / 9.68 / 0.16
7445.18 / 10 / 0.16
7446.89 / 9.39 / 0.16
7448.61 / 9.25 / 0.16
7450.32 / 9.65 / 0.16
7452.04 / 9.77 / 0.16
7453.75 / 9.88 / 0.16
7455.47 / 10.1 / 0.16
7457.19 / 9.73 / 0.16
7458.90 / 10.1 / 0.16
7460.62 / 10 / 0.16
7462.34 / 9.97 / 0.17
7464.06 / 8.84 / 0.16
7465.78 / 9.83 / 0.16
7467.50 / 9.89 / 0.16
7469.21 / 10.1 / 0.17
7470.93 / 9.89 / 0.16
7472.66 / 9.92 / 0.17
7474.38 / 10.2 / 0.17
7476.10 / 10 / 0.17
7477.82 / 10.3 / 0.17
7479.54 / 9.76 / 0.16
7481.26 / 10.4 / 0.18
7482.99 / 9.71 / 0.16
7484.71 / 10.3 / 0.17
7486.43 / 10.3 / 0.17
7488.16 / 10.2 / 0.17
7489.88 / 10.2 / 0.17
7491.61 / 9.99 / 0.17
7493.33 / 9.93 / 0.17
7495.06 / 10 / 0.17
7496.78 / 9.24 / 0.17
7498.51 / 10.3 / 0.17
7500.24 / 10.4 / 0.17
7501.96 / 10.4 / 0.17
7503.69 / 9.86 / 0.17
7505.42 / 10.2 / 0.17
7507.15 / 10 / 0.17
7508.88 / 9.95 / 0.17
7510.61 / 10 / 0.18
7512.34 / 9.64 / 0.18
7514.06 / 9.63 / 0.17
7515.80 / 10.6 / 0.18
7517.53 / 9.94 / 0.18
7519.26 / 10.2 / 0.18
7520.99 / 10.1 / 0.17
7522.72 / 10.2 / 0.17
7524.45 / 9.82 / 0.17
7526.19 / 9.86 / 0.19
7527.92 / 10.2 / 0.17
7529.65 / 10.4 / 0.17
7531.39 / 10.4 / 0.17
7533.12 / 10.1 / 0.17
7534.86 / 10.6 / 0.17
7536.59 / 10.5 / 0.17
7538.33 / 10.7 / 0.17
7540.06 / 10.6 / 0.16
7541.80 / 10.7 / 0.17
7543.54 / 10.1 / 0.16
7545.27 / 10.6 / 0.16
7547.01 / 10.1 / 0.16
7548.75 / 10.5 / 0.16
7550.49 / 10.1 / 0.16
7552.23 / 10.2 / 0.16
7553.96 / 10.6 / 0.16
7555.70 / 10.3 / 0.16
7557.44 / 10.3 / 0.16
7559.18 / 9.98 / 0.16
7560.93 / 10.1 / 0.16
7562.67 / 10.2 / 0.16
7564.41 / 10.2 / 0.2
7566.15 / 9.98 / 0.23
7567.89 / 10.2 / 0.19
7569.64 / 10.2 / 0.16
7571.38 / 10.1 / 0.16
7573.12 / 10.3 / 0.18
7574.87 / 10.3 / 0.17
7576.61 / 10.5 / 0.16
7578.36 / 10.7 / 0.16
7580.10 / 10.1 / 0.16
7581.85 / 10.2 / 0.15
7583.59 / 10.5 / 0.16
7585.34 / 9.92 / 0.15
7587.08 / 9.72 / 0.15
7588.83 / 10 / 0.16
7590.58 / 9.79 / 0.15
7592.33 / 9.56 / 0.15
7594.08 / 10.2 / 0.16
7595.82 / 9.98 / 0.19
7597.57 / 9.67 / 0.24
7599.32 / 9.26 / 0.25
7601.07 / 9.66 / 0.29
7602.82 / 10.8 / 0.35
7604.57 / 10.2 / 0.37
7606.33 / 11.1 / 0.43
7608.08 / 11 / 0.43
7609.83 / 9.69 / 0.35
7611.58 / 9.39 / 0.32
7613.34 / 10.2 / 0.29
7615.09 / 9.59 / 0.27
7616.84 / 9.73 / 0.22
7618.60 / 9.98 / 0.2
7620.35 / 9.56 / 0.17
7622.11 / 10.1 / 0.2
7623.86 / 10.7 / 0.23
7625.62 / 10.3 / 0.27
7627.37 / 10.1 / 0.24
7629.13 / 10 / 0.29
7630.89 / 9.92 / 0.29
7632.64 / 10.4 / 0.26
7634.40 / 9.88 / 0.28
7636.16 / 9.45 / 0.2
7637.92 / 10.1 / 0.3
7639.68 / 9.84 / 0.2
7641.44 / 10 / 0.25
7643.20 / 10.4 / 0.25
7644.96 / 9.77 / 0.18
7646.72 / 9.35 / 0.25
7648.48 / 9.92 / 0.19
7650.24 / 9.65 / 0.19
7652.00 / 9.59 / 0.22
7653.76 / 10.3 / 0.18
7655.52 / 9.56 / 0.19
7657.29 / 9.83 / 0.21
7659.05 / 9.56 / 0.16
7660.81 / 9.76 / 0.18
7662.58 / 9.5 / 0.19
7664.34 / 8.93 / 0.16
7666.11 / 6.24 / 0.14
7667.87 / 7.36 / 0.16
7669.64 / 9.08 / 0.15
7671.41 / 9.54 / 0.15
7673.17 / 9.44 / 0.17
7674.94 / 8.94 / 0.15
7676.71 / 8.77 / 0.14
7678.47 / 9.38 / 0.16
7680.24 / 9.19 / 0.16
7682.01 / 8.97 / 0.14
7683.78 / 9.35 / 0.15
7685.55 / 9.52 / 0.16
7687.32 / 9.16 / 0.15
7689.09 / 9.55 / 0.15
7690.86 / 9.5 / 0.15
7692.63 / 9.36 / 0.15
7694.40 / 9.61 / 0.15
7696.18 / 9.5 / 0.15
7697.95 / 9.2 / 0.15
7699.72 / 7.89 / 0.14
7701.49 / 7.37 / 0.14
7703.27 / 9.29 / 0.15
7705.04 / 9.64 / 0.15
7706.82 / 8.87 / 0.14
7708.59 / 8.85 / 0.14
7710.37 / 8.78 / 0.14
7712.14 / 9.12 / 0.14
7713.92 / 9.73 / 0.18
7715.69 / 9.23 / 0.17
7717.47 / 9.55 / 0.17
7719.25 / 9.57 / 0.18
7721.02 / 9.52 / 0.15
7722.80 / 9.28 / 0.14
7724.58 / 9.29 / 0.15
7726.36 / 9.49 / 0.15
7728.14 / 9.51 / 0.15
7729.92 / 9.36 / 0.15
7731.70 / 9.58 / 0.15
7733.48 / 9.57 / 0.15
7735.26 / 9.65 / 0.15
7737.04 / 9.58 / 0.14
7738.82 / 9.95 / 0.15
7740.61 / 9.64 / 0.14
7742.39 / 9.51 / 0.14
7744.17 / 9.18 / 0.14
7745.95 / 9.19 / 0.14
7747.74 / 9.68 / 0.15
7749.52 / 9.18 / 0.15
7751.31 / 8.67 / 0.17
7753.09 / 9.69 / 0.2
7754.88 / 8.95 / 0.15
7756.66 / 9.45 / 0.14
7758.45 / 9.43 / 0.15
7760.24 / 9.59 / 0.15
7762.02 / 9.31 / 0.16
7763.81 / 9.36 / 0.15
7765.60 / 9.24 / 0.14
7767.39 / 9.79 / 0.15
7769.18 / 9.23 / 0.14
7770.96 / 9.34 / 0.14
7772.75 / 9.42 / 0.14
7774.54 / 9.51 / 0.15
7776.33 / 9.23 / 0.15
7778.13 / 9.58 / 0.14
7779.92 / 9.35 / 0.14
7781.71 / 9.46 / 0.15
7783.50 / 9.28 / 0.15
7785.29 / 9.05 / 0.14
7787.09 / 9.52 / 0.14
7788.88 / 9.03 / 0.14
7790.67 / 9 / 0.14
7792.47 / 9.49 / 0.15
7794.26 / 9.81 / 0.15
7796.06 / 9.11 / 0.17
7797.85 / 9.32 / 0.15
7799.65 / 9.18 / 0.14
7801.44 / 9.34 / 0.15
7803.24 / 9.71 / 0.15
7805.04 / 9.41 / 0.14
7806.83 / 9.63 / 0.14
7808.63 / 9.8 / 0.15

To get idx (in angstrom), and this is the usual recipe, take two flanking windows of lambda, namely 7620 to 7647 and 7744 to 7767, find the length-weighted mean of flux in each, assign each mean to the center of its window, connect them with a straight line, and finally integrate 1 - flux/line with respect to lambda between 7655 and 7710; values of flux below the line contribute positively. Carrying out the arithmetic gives 3.9 angstrom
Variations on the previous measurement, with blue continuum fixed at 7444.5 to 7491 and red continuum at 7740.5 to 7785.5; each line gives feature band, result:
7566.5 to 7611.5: -2.06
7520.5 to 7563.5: -2.28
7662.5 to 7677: 1.43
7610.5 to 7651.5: -1.35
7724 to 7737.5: -0.12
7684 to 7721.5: 1.16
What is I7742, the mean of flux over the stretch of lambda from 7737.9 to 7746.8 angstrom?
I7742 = 9.5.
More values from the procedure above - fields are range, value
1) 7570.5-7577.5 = 10.3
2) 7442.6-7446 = 9.83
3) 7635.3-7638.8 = 9.77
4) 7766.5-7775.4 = 9.47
